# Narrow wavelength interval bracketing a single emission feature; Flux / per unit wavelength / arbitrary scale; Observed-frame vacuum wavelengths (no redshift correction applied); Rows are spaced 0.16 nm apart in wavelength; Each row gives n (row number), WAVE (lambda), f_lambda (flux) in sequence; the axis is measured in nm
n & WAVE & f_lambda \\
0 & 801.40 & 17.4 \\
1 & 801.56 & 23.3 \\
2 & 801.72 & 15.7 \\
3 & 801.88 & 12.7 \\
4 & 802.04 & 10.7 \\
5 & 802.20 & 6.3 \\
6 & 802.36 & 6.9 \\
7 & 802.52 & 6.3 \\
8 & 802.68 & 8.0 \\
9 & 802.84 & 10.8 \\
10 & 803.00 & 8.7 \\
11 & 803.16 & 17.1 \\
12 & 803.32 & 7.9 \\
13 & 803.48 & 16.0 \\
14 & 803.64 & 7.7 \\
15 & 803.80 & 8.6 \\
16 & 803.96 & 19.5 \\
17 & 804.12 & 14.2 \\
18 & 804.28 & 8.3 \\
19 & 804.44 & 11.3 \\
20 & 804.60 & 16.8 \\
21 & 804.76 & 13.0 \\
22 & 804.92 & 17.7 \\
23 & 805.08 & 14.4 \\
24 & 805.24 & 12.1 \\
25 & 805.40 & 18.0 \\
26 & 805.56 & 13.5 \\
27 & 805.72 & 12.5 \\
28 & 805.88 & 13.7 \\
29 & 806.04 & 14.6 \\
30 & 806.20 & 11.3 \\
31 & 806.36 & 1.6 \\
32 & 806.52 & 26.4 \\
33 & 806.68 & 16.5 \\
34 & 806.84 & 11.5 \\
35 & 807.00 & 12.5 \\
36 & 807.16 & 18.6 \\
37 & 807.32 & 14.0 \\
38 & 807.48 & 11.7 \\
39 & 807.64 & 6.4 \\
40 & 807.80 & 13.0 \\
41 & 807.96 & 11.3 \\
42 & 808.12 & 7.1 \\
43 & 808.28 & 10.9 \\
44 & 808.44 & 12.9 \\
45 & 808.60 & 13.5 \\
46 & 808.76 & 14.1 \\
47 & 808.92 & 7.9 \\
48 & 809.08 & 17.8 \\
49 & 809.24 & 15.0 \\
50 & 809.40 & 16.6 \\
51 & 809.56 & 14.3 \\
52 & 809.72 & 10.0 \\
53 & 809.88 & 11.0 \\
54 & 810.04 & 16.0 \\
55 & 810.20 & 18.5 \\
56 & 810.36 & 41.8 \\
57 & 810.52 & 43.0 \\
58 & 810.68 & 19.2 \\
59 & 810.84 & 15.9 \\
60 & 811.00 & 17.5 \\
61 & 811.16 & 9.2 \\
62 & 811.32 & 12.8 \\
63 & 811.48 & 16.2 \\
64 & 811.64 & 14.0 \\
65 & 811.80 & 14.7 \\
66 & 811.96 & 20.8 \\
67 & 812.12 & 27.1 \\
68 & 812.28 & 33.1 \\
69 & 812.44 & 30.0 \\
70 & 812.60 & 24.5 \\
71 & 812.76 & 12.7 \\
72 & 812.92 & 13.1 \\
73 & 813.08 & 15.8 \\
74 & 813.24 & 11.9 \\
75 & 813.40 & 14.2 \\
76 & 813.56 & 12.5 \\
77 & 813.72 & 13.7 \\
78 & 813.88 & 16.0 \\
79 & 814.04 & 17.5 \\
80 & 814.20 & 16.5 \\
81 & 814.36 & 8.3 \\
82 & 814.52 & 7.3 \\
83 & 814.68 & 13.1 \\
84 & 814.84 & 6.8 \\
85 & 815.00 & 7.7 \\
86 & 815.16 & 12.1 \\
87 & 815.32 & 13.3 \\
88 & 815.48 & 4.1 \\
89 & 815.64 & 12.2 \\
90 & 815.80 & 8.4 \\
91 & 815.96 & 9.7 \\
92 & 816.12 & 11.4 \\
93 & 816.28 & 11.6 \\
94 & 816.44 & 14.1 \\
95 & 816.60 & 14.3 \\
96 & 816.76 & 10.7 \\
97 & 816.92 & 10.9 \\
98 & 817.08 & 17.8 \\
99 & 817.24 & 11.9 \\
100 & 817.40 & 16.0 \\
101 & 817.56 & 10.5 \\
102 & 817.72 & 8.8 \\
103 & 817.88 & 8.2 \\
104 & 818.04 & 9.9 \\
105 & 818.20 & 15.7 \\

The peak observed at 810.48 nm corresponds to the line [S II] 6716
